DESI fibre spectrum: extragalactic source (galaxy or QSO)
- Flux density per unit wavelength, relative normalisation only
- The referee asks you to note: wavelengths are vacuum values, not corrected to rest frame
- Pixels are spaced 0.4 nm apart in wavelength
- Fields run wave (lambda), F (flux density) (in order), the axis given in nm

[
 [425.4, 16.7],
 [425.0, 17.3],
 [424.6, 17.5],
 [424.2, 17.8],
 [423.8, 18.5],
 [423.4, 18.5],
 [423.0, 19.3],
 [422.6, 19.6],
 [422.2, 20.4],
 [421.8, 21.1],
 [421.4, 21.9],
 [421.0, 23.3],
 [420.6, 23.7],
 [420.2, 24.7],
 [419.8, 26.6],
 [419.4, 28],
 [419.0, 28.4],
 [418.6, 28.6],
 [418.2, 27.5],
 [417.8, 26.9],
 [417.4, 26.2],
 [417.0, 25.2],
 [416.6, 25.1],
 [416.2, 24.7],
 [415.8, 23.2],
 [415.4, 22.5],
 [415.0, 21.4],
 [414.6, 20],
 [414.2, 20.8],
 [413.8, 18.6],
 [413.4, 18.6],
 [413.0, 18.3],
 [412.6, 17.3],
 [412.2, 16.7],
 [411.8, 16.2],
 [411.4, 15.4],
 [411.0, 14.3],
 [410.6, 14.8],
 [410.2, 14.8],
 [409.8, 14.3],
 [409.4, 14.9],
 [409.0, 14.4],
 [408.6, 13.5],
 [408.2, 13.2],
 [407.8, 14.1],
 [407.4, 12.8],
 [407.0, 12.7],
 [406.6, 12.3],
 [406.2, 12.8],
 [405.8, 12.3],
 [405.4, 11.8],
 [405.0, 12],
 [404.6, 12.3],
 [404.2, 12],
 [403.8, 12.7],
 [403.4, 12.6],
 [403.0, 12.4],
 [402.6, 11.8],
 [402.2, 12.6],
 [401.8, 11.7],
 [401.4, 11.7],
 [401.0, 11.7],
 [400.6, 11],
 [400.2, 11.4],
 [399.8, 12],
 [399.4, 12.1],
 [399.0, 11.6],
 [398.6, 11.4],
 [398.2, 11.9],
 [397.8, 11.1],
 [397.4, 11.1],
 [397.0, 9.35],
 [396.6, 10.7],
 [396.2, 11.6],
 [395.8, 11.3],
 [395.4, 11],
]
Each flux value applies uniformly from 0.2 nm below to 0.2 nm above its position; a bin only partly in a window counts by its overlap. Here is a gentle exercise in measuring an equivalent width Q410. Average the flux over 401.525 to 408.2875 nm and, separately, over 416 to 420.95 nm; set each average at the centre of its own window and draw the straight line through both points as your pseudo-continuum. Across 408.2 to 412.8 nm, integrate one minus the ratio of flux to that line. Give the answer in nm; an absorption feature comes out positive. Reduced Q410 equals 0.77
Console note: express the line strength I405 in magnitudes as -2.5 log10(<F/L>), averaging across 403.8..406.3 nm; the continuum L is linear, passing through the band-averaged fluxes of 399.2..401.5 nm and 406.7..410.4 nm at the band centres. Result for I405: 0.06 mag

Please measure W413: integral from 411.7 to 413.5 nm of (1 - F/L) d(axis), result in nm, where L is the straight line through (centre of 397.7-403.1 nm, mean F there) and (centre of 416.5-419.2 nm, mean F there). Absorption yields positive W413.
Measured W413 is 0.40 nm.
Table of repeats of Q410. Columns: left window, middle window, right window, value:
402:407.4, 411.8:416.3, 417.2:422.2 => 0.14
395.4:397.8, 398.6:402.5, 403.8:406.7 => -0.09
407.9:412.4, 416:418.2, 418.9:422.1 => -0.47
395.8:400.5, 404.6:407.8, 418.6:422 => 0.74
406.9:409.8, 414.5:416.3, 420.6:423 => -0.47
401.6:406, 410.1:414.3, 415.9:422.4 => 0.54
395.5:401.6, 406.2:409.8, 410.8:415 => 0.49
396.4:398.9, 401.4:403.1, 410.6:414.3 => 0.11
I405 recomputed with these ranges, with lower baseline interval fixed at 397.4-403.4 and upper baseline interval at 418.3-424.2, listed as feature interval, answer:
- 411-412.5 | 0.12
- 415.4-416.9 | -0.19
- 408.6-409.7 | 0.14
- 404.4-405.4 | 0.17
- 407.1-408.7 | 0.18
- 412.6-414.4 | -0.01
